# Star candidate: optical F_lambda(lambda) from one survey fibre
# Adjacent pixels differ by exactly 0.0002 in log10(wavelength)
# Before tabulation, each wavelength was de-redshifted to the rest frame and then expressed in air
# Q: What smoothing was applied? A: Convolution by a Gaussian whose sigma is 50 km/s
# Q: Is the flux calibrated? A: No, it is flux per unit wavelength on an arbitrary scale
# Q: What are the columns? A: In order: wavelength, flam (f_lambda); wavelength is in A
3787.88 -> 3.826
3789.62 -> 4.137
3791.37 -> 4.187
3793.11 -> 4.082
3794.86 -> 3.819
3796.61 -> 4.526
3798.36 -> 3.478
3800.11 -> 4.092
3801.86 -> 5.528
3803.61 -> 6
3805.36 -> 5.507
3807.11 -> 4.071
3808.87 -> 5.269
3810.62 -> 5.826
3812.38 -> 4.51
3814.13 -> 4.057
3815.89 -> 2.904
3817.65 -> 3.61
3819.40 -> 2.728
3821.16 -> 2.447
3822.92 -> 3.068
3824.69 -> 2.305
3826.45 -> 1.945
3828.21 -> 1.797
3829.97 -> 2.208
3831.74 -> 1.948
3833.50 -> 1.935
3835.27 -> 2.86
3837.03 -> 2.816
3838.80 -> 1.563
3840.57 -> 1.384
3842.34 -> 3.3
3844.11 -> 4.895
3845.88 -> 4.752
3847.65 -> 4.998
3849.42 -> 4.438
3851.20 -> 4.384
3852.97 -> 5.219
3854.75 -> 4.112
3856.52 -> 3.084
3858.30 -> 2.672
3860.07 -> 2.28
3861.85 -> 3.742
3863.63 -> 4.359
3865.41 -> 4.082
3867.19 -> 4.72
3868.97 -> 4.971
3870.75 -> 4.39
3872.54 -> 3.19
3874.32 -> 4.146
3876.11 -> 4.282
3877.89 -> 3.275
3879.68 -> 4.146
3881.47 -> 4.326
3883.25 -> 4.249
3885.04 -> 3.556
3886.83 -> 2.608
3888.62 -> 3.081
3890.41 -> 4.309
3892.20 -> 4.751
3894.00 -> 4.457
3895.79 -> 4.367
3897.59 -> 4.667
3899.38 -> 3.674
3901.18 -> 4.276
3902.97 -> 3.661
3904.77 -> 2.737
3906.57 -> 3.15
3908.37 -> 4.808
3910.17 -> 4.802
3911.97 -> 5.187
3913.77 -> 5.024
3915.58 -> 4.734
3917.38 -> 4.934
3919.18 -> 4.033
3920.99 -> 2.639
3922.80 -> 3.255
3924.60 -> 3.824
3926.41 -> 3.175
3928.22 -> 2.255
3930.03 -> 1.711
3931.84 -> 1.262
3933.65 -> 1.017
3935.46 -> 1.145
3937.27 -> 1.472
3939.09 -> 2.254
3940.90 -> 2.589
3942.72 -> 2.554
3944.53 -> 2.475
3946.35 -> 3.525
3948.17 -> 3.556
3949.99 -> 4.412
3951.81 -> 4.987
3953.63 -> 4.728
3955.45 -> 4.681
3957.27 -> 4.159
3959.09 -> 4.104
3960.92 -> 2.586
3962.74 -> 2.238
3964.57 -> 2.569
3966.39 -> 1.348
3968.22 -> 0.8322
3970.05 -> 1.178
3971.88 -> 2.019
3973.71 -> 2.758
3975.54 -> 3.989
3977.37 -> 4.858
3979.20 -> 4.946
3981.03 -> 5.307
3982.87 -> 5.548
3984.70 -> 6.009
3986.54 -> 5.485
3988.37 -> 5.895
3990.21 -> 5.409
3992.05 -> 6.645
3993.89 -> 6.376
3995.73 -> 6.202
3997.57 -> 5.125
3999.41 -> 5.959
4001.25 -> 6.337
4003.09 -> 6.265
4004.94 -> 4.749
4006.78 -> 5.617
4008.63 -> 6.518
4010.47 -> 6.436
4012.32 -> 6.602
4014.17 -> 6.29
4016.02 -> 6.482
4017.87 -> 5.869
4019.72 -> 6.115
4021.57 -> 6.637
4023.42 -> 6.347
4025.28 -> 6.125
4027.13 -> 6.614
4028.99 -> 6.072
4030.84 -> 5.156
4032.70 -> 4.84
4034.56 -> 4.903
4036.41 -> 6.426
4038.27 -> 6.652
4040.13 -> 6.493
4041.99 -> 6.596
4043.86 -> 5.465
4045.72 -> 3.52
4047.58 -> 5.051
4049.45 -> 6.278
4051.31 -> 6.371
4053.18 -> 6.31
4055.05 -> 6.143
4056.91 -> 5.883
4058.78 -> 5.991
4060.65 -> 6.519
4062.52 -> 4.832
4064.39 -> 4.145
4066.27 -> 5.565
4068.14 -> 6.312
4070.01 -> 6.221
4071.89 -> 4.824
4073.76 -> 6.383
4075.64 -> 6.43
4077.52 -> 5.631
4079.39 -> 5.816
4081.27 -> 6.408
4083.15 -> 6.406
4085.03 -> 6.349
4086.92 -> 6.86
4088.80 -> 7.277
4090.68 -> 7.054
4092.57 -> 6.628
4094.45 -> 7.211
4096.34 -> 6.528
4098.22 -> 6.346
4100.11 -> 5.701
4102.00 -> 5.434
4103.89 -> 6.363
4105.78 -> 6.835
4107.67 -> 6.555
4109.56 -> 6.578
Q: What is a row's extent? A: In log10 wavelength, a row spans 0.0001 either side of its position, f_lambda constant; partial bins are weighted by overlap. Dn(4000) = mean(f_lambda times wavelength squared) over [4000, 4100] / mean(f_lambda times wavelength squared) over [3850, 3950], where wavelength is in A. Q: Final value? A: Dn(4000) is 1.82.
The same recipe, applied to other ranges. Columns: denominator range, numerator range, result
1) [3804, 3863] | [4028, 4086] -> 1.89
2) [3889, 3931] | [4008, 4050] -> 1.62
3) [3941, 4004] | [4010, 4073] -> 1.43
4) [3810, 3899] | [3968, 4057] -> 1.67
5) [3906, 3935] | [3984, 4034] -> 1.82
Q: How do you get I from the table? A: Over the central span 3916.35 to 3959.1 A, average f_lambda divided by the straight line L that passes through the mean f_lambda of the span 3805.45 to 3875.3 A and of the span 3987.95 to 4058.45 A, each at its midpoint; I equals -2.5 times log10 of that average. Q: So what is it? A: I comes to 0.48 mag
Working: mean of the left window 3.54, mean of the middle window 3.1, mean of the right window 5.97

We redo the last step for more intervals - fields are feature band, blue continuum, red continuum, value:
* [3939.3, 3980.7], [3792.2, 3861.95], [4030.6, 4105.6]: 0.45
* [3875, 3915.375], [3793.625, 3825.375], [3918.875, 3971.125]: -0.25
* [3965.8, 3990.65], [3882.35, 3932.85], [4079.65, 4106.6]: 0.21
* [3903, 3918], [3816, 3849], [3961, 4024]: -0.12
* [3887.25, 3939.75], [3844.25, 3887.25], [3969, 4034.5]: 0.28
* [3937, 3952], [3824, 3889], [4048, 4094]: 0.43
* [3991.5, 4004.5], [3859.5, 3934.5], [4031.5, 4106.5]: -0.19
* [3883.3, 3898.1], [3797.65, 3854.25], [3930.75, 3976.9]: -0.24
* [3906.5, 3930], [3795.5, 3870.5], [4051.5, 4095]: 0.16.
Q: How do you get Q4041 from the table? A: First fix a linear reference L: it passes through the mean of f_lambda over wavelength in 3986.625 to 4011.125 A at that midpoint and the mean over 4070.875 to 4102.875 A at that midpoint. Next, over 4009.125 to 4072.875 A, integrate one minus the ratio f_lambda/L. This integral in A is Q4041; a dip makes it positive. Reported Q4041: 2.38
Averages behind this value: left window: 5.94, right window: 6.31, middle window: 5.89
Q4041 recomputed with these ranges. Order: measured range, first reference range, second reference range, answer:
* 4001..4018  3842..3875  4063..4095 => -1.8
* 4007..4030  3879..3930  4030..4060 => -3.8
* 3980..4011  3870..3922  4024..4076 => -4.2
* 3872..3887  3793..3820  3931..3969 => -1.0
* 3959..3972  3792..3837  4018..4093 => 7.9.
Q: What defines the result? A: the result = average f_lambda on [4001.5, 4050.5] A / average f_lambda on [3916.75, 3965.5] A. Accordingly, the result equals 2.0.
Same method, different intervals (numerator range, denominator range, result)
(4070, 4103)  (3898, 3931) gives 1.67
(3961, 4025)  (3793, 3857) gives 1.37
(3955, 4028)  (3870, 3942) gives 1.41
